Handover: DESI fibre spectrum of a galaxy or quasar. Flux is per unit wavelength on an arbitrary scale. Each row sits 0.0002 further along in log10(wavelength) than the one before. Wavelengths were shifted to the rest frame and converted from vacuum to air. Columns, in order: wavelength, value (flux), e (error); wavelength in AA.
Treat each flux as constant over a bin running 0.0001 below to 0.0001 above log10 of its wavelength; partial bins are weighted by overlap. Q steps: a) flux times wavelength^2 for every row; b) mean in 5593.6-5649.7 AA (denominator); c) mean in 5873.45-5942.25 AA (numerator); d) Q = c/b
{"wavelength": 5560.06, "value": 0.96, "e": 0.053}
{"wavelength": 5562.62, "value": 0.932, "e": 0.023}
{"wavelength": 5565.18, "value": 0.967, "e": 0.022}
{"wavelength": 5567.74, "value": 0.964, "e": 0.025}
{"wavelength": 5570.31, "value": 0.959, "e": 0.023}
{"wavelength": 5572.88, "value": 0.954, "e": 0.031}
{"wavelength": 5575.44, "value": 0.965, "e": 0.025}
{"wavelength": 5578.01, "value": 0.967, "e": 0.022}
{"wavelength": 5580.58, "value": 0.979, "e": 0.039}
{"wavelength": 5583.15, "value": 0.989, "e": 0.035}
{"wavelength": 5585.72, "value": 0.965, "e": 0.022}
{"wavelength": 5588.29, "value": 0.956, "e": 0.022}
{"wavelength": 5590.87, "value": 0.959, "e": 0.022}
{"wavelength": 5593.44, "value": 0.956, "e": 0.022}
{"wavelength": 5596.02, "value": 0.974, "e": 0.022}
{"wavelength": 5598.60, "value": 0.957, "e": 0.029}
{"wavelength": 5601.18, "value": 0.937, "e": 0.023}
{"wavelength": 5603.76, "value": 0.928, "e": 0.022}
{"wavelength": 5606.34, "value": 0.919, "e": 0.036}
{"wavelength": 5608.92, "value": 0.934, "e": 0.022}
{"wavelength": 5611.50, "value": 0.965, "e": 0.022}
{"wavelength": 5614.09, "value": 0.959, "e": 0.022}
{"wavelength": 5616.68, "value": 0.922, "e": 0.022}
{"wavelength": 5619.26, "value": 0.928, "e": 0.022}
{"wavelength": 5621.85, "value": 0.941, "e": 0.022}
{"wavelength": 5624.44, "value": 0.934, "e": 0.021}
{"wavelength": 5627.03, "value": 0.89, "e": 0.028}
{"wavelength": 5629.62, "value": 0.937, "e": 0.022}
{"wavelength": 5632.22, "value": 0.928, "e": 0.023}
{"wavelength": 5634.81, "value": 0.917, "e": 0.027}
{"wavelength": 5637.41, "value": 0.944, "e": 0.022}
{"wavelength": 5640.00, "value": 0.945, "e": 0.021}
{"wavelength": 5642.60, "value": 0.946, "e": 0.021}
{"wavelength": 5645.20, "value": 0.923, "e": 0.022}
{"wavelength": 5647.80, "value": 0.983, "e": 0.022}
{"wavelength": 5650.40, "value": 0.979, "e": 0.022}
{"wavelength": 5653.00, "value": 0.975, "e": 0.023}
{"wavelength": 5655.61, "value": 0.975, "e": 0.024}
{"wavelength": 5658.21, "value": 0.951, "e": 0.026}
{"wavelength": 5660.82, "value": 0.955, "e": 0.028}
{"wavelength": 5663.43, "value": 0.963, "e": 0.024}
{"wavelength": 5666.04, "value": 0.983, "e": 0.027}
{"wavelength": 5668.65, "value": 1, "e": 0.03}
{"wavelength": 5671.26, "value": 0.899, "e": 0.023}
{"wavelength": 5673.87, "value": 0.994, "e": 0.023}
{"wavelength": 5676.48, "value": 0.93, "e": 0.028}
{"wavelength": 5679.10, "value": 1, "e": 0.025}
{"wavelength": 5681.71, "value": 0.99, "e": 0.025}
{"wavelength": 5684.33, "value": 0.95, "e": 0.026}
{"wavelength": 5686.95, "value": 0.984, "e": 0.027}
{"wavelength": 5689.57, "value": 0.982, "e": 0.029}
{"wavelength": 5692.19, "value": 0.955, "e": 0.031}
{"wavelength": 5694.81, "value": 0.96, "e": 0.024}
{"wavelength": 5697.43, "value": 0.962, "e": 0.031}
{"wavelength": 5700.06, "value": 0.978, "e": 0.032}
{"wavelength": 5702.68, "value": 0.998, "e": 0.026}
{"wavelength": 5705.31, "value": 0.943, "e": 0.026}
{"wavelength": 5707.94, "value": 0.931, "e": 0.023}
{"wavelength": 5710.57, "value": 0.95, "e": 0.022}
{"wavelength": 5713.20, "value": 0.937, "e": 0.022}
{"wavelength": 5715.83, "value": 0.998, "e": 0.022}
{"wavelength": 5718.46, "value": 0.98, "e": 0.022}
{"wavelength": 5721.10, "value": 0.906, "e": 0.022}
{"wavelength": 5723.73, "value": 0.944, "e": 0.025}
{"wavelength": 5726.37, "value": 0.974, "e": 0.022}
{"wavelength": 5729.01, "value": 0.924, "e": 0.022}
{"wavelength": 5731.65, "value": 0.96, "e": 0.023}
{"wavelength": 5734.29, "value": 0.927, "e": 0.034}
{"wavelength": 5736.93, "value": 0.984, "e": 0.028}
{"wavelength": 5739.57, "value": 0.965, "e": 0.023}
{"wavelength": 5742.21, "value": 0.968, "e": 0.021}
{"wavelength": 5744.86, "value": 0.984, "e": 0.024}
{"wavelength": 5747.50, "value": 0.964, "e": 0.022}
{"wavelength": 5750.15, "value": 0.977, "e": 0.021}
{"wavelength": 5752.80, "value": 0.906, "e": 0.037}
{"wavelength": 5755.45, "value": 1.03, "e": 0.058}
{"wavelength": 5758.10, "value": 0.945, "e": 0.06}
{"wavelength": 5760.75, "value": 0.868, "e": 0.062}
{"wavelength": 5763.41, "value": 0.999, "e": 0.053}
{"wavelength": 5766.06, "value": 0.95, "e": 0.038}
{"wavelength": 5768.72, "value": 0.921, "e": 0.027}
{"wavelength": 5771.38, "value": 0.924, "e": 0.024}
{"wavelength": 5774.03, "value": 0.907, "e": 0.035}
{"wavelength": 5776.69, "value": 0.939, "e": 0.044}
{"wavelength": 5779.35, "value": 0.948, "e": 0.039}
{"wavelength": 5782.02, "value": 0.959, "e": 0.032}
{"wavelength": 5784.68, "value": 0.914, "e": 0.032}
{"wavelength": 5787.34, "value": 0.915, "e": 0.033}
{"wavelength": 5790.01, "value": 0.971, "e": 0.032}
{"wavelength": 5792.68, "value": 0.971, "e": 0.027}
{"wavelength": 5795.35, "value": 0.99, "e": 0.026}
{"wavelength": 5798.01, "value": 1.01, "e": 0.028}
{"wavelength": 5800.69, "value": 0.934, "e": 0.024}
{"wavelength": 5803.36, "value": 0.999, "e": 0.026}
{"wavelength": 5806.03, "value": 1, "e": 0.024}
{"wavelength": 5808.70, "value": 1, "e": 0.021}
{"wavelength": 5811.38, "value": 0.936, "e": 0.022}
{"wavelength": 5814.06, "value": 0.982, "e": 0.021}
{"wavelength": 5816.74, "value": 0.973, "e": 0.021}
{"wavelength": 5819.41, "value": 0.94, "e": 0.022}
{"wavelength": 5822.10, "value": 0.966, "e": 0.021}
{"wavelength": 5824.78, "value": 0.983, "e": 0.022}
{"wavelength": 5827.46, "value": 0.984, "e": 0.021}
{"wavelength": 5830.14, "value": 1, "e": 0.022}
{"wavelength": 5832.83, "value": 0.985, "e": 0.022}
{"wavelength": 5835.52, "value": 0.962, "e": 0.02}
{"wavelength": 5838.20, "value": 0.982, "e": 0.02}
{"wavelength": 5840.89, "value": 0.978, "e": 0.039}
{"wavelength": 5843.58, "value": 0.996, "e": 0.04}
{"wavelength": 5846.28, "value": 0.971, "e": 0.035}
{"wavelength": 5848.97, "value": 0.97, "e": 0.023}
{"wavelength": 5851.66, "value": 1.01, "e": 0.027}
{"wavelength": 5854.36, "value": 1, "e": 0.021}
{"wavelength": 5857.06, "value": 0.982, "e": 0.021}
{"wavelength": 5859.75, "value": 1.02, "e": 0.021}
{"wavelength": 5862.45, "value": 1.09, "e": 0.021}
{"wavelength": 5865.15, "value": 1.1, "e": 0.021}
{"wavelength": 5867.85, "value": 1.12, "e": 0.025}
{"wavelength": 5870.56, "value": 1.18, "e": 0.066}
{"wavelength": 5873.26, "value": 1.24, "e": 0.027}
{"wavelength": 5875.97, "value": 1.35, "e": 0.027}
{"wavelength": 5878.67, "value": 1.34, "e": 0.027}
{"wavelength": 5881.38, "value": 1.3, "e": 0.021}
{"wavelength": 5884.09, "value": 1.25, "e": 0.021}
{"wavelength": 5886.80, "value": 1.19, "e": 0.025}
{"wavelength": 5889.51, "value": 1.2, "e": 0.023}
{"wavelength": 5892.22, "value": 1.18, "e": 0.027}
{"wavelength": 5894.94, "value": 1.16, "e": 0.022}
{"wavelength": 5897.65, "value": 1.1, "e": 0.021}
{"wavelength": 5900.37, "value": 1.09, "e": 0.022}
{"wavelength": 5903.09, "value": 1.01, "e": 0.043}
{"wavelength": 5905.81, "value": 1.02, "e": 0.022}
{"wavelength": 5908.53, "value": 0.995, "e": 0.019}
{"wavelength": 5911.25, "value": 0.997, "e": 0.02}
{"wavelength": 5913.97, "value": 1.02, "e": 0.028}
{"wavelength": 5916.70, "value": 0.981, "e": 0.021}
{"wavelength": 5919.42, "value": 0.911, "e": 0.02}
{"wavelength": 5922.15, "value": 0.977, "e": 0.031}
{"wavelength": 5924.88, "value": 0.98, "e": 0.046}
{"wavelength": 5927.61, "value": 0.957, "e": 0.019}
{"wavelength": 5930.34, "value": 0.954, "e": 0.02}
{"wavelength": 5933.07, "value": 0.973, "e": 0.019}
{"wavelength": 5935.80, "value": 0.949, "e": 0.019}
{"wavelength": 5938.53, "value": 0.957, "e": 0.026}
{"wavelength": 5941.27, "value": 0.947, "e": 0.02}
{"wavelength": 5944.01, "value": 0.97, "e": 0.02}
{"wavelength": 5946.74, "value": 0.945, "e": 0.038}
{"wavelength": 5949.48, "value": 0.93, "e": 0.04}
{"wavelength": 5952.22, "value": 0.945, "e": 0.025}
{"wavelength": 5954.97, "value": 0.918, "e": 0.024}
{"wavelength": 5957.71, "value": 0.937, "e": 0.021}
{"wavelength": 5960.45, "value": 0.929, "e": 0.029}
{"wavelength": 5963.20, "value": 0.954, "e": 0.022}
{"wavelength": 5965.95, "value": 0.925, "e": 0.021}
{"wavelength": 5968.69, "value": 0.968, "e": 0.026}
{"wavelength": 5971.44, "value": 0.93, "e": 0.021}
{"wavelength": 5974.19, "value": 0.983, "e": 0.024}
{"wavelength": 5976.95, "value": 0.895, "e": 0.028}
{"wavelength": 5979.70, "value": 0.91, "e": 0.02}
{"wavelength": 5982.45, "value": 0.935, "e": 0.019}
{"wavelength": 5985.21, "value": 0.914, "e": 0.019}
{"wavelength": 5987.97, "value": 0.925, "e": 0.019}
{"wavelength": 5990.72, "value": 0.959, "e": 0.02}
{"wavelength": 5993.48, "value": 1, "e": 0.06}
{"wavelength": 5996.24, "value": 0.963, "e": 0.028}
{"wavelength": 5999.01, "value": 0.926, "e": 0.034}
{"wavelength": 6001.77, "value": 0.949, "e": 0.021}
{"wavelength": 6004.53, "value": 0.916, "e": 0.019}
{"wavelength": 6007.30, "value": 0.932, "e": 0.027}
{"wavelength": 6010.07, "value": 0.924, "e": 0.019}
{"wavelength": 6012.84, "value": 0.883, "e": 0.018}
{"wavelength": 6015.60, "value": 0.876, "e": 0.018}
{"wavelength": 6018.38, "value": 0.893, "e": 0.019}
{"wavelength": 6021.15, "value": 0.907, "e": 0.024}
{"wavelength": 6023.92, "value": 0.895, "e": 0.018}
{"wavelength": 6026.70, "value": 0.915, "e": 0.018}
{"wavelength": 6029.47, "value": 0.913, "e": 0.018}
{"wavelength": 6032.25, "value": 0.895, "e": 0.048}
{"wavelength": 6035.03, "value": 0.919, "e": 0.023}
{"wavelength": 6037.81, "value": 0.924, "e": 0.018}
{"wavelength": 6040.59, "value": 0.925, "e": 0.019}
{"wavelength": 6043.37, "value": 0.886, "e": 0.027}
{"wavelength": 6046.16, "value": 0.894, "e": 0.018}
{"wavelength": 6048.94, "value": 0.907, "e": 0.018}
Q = 1.3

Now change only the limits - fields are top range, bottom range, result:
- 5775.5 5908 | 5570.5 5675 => 1.18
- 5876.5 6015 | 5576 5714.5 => 1.16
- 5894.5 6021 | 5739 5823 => 1.06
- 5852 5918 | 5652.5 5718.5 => 1.24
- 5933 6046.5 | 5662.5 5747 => 1.06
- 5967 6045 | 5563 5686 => 1.10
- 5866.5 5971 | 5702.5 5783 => 1.17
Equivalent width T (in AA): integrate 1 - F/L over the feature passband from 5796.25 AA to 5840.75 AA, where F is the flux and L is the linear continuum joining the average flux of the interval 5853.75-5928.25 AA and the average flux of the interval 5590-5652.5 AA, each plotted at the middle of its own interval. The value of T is 3.37 AA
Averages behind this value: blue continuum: 0.942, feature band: 0.978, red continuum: 1.1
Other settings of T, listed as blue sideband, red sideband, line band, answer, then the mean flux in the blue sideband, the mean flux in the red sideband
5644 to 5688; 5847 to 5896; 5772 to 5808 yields 3.9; 0.967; 1.15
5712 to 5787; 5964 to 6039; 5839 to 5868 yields -2.4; 0.95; 0.925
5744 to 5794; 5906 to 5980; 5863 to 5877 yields -3.5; 0.947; 0.955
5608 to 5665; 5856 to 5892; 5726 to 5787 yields 6.7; 0.945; 1.18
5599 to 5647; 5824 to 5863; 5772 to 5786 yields 0.6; 0.934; 0.993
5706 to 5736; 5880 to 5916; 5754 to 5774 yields 0.9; 0.948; 1.11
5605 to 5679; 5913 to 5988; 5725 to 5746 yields -0.3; 0.948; 0.947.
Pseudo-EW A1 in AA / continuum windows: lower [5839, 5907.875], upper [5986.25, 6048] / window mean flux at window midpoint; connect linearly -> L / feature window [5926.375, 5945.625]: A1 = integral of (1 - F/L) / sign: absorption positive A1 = 1.3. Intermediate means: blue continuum 1.11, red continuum 0.919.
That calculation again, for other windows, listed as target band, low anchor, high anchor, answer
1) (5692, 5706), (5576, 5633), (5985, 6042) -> -0.40 AA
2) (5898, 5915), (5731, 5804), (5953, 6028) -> -1.61 AA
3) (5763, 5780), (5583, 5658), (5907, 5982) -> 0.21 AA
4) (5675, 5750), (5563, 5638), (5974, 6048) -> -1.75 AA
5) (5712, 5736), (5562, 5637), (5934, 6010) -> -0.13 AA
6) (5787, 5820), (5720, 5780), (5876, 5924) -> 1.04 AA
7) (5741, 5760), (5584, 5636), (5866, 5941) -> 0.85 AA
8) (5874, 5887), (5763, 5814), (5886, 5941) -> -3.66 AA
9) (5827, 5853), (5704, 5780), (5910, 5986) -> -0.93 AA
